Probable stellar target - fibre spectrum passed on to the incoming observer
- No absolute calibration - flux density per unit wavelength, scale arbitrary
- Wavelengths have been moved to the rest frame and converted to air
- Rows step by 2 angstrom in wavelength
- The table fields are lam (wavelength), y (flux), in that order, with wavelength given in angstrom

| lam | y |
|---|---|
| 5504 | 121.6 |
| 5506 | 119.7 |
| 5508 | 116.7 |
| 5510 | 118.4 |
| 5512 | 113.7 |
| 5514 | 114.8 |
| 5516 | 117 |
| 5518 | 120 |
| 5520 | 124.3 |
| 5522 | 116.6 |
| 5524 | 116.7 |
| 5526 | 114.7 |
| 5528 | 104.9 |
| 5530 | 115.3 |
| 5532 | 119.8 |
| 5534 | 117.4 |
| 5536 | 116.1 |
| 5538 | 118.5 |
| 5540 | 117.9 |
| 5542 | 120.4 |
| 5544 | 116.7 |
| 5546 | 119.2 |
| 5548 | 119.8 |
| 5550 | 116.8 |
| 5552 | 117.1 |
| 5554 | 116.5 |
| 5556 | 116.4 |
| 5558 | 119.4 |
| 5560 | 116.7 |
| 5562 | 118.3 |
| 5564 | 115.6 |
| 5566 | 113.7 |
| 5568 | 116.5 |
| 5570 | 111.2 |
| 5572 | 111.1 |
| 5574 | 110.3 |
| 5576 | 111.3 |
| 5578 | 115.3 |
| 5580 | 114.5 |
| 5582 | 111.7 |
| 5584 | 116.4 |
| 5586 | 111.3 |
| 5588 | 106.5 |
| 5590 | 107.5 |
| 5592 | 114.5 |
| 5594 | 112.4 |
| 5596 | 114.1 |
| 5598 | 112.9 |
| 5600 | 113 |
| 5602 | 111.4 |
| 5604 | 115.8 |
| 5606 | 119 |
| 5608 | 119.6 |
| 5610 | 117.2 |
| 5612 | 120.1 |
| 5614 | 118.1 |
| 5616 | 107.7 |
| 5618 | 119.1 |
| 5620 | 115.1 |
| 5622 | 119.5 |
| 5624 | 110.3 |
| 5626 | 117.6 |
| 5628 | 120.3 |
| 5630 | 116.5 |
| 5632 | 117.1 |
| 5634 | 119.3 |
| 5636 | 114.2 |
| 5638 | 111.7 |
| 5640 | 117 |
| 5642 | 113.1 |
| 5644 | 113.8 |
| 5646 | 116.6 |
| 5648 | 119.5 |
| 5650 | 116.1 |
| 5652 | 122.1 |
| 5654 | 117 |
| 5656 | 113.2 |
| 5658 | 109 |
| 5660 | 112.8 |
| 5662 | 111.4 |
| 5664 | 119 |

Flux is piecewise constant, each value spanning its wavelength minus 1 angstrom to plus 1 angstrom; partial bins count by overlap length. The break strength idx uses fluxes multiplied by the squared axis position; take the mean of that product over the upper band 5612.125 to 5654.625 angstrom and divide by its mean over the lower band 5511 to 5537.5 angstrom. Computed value 1.0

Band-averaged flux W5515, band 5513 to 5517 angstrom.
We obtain 116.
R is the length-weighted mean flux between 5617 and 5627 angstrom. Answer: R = 116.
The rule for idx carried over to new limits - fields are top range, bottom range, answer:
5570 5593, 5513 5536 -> 0.98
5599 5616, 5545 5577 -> 1.02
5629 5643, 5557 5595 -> 1.04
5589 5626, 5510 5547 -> 1.01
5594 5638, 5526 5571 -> 1.02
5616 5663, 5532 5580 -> 1.02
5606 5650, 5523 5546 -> 1.03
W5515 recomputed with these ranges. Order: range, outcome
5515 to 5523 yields 119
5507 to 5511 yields 118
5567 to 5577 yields 112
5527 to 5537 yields 115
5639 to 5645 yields 115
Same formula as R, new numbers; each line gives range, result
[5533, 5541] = 117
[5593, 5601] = 113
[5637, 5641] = 114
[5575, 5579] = 113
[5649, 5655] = 118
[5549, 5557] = 117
